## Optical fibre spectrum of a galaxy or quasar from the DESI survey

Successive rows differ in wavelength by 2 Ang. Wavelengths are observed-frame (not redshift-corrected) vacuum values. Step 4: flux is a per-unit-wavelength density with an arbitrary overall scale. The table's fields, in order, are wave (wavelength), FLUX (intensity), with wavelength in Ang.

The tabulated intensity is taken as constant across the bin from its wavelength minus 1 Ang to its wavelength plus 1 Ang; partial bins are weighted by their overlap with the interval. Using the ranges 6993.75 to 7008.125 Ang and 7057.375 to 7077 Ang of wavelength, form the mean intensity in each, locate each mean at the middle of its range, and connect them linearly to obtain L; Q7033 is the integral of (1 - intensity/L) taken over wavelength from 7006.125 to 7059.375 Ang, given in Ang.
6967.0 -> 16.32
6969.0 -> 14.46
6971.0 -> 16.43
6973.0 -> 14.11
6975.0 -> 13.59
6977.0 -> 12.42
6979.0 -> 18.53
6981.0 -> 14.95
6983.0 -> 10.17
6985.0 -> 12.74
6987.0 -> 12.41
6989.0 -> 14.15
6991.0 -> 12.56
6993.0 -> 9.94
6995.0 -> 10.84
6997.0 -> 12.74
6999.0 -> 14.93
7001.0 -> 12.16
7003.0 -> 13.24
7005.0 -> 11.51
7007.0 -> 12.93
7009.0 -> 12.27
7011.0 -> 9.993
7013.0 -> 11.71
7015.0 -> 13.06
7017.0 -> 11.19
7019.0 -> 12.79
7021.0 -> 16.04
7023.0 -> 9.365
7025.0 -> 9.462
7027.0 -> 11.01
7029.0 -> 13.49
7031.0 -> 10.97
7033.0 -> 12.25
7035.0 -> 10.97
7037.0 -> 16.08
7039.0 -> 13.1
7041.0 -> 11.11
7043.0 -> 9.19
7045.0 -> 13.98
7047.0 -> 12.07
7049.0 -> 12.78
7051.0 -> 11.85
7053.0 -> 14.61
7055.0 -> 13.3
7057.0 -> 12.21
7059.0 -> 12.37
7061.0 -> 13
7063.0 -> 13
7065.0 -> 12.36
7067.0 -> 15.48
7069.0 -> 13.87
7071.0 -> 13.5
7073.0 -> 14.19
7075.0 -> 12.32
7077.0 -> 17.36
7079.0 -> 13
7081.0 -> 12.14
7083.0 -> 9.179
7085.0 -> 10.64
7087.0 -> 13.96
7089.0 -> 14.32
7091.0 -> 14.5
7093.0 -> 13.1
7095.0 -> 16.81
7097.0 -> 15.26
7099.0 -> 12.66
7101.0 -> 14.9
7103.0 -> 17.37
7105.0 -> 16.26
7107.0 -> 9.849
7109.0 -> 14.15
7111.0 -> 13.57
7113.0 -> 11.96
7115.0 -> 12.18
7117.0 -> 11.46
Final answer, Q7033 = 3.27 Ang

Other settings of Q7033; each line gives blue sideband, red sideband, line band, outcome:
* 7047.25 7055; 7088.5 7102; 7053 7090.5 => 1.42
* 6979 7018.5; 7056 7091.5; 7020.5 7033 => 1.11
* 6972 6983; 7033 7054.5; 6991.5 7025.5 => 3.62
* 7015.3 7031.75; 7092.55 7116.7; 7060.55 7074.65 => -0.65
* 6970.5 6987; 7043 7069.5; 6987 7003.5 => 1.44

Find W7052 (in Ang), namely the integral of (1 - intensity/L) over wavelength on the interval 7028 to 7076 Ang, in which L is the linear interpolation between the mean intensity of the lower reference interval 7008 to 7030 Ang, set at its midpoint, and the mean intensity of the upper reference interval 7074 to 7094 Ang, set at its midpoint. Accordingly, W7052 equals -1.4 Ang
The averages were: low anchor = 11.9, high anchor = 13.1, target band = 12.8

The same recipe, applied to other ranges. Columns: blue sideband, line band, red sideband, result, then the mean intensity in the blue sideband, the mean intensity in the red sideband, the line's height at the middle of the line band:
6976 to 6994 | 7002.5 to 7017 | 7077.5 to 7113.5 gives 1.3 Ang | 13.1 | 13.6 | 13.2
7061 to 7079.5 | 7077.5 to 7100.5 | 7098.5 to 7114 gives 0.9 Ang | 13.9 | 13.9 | 13.9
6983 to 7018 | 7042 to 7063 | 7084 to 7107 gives 1.3 Ang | 12.2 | 14.3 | 13.4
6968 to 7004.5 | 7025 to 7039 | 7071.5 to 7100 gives 1.2 Ang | 13.3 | 13.5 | 13.4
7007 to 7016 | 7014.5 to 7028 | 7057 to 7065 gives 0.3 Ang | 11.9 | 12.7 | 12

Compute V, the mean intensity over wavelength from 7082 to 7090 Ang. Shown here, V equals 12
